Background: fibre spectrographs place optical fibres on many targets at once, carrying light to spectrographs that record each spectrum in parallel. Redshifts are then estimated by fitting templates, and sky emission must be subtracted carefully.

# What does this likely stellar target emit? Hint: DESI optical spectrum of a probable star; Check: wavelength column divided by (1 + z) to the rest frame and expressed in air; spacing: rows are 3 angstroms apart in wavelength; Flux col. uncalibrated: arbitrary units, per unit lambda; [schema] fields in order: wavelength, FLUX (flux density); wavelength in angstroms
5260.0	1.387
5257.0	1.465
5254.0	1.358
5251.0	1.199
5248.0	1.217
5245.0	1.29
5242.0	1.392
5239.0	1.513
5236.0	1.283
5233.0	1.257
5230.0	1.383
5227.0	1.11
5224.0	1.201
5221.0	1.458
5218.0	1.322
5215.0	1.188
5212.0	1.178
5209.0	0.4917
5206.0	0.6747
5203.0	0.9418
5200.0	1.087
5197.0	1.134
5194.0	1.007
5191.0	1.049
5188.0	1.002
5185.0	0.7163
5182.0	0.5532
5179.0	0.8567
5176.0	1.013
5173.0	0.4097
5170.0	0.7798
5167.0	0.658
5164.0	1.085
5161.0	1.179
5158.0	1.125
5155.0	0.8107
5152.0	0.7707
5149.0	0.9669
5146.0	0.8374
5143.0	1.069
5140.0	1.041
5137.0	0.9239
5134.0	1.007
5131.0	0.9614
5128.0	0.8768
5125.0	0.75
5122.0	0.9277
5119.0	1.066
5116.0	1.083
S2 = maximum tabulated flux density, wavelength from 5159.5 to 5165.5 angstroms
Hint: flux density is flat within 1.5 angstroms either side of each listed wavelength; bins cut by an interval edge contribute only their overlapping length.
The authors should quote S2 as 1.179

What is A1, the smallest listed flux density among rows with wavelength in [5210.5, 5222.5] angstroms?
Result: 1.178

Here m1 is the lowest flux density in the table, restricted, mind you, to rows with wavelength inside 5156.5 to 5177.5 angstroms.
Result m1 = 0.4097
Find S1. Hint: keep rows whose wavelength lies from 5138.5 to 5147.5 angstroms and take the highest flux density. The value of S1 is 1.069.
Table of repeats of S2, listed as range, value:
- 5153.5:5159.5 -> 1.125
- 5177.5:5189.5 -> 1.002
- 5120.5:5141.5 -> 1.041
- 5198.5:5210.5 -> 1.087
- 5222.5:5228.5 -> 1.201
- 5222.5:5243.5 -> 1.513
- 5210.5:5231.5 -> 1.458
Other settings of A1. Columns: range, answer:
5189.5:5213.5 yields 0.4917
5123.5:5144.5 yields 0.75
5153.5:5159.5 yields 0.8107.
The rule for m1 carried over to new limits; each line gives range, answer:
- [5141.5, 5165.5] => 0.7707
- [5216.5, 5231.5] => 1.11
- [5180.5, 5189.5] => 0.5532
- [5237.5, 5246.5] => 1.29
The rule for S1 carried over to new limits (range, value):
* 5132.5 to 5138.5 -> 1.007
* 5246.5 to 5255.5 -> 1.358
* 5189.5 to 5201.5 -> 1.134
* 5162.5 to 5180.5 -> 1.085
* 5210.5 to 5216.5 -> 1.188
